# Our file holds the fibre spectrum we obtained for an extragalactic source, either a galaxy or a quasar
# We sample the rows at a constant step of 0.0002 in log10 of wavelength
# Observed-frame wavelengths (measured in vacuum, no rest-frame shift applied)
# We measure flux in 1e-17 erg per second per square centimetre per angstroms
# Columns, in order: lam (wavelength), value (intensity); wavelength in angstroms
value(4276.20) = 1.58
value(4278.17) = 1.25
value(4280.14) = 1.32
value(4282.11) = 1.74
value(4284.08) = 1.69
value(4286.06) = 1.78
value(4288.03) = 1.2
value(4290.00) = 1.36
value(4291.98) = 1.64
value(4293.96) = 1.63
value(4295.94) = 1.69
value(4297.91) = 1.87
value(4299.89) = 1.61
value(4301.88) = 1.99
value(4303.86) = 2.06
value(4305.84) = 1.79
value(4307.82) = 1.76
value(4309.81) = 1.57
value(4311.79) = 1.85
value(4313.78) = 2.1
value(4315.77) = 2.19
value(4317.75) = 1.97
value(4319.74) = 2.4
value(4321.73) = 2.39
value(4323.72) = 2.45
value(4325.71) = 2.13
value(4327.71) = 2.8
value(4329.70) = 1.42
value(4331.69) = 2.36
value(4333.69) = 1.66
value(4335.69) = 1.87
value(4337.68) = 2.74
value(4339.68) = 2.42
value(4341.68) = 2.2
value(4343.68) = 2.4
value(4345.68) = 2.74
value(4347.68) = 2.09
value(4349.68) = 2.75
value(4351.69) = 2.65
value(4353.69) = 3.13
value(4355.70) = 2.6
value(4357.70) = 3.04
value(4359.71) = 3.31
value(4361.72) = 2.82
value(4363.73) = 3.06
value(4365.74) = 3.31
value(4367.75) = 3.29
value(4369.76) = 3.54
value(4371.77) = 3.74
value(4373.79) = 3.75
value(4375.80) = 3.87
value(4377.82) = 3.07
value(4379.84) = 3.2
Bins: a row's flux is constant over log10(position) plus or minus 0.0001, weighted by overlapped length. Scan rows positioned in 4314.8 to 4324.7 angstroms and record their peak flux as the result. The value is 2.45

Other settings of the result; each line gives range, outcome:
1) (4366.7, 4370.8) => 3.54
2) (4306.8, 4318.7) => 2.19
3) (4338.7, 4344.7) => 2.42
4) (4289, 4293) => 1.64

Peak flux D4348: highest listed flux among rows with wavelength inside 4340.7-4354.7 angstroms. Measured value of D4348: 3.13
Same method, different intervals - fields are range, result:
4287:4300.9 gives 1.87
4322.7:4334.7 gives 2.8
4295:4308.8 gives 2.06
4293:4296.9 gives 1.69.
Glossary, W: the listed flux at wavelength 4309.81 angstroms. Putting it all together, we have 1.57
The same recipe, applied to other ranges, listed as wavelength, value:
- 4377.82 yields 3.07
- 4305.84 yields 1.79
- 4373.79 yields 3.75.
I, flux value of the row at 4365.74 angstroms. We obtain 3.31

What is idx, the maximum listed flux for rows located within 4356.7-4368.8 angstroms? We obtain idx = 3.31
